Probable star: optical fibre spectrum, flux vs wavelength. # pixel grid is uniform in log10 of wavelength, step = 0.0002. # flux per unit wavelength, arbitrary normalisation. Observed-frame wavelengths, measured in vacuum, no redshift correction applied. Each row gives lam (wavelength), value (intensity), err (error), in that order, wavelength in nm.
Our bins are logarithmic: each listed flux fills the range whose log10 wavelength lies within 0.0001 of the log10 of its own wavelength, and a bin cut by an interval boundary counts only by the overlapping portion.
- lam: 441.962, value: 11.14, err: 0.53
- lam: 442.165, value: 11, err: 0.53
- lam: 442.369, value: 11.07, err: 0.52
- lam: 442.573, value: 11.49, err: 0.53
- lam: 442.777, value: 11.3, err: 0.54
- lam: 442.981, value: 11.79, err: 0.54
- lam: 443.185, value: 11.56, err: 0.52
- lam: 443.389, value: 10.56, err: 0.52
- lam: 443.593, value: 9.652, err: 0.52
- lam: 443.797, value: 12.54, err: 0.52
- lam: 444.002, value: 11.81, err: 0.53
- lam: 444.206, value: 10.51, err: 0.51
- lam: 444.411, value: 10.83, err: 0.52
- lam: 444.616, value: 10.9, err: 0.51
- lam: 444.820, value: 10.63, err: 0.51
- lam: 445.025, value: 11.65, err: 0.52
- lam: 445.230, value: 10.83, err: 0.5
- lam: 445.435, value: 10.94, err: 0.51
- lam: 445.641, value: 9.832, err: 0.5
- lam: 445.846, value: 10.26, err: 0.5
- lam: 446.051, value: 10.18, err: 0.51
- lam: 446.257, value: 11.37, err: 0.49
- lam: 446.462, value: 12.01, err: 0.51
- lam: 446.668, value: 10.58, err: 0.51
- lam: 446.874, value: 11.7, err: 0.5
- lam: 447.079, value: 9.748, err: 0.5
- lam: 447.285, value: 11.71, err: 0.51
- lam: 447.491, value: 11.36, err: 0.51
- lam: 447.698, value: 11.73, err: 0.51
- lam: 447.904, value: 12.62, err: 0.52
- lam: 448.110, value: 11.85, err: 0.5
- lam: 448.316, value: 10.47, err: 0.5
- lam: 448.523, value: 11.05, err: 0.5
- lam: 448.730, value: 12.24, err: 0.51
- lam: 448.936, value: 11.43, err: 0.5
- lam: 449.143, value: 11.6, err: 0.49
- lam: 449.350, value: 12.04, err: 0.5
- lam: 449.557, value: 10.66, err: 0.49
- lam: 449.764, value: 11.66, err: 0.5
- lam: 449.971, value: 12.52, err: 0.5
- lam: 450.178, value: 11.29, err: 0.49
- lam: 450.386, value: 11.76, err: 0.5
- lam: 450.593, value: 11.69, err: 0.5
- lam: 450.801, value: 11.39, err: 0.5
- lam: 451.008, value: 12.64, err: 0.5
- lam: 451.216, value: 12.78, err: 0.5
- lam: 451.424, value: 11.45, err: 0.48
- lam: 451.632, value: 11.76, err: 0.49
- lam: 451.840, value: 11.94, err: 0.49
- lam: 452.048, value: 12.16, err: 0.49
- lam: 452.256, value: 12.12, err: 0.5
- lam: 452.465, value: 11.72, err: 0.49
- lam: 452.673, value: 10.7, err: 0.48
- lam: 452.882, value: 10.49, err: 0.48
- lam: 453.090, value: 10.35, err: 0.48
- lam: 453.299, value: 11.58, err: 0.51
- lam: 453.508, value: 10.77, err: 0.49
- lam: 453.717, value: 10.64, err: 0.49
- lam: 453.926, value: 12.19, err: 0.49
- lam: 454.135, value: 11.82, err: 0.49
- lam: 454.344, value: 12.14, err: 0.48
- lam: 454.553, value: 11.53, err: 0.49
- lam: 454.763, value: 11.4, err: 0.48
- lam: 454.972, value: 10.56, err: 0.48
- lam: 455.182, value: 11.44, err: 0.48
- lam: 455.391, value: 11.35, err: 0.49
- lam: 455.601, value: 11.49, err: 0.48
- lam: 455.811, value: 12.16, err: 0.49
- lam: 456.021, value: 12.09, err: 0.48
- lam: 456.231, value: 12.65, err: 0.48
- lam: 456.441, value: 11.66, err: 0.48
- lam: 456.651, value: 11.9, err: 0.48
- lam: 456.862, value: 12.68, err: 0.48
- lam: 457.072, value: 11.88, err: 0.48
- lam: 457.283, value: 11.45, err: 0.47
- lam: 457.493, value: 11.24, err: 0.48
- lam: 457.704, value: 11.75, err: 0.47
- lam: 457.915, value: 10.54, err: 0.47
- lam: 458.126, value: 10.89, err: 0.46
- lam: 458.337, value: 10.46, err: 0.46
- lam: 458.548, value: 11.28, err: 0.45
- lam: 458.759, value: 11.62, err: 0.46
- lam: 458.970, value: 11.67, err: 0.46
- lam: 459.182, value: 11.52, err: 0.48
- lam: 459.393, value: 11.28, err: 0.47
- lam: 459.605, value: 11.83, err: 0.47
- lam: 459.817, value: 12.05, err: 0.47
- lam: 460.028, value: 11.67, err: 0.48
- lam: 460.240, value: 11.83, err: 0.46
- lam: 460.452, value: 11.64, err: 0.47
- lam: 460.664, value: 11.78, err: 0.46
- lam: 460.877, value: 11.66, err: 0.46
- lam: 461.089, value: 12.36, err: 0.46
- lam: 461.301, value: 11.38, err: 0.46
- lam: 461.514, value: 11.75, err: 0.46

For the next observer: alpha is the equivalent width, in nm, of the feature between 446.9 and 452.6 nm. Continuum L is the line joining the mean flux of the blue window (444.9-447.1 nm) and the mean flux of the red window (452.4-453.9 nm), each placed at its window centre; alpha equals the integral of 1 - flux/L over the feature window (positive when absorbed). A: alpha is -0.404 nm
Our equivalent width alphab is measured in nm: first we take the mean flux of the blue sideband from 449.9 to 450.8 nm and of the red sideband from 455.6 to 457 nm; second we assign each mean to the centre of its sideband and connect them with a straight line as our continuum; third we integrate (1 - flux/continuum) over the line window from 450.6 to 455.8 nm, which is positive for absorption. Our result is 0.171 nm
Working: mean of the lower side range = 11.7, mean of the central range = 11.5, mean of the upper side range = 12.1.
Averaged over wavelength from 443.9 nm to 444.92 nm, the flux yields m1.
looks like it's 10.9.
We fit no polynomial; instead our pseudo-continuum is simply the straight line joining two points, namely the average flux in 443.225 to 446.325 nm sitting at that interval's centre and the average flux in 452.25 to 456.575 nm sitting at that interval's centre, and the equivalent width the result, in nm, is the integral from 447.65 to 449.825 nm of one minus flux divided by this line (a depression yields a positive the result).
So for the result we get -0.09 nm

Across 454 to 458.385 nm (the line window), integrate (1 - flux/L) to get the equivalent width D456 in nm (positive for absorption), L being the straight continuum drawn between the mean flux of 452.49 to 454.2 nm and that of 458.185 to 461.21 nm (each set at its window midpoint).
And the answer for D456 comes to -0.108 nm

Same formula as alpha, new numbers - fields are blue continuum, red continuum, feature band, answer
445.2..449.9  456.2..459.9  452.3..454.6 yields 0.03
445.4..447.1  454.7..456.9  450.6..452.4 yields -0.11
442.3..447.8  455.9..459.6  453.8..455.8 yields -0.02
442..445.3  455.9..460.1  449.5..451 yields -0.04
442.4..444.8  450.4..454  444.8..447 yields 0.07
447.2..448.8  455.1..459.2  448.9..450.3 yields 0.00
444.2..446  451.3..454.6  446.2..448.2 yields -0.10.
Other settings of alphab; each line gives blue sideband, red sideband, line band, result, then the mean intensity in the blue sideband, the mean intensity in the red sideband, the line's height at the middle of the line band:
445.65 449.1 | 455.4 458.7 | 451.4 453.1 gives -0.007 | 11.2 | 11.6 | 11.4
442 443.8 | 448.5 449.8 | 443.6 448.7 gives 0.107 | 11.1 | 11.5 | 11.4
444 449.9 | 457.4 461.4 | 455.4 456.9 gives -0.079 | 11.2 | 11.5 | 11.4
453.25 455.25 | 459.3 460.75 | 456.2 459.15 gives 0.019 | 11.4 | 11.7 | 11.6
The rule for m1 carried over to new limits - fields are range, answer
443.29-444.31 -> 11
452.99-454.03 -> 11.1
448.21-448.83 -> 11.2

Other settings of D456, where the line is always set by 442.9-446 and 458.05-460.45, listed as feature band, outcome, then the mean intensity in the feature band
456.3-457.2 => -0.051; 12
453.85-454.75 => -0.045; 11.9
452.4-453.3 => 0.030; 10.9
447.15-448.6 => -0.059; 11.5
